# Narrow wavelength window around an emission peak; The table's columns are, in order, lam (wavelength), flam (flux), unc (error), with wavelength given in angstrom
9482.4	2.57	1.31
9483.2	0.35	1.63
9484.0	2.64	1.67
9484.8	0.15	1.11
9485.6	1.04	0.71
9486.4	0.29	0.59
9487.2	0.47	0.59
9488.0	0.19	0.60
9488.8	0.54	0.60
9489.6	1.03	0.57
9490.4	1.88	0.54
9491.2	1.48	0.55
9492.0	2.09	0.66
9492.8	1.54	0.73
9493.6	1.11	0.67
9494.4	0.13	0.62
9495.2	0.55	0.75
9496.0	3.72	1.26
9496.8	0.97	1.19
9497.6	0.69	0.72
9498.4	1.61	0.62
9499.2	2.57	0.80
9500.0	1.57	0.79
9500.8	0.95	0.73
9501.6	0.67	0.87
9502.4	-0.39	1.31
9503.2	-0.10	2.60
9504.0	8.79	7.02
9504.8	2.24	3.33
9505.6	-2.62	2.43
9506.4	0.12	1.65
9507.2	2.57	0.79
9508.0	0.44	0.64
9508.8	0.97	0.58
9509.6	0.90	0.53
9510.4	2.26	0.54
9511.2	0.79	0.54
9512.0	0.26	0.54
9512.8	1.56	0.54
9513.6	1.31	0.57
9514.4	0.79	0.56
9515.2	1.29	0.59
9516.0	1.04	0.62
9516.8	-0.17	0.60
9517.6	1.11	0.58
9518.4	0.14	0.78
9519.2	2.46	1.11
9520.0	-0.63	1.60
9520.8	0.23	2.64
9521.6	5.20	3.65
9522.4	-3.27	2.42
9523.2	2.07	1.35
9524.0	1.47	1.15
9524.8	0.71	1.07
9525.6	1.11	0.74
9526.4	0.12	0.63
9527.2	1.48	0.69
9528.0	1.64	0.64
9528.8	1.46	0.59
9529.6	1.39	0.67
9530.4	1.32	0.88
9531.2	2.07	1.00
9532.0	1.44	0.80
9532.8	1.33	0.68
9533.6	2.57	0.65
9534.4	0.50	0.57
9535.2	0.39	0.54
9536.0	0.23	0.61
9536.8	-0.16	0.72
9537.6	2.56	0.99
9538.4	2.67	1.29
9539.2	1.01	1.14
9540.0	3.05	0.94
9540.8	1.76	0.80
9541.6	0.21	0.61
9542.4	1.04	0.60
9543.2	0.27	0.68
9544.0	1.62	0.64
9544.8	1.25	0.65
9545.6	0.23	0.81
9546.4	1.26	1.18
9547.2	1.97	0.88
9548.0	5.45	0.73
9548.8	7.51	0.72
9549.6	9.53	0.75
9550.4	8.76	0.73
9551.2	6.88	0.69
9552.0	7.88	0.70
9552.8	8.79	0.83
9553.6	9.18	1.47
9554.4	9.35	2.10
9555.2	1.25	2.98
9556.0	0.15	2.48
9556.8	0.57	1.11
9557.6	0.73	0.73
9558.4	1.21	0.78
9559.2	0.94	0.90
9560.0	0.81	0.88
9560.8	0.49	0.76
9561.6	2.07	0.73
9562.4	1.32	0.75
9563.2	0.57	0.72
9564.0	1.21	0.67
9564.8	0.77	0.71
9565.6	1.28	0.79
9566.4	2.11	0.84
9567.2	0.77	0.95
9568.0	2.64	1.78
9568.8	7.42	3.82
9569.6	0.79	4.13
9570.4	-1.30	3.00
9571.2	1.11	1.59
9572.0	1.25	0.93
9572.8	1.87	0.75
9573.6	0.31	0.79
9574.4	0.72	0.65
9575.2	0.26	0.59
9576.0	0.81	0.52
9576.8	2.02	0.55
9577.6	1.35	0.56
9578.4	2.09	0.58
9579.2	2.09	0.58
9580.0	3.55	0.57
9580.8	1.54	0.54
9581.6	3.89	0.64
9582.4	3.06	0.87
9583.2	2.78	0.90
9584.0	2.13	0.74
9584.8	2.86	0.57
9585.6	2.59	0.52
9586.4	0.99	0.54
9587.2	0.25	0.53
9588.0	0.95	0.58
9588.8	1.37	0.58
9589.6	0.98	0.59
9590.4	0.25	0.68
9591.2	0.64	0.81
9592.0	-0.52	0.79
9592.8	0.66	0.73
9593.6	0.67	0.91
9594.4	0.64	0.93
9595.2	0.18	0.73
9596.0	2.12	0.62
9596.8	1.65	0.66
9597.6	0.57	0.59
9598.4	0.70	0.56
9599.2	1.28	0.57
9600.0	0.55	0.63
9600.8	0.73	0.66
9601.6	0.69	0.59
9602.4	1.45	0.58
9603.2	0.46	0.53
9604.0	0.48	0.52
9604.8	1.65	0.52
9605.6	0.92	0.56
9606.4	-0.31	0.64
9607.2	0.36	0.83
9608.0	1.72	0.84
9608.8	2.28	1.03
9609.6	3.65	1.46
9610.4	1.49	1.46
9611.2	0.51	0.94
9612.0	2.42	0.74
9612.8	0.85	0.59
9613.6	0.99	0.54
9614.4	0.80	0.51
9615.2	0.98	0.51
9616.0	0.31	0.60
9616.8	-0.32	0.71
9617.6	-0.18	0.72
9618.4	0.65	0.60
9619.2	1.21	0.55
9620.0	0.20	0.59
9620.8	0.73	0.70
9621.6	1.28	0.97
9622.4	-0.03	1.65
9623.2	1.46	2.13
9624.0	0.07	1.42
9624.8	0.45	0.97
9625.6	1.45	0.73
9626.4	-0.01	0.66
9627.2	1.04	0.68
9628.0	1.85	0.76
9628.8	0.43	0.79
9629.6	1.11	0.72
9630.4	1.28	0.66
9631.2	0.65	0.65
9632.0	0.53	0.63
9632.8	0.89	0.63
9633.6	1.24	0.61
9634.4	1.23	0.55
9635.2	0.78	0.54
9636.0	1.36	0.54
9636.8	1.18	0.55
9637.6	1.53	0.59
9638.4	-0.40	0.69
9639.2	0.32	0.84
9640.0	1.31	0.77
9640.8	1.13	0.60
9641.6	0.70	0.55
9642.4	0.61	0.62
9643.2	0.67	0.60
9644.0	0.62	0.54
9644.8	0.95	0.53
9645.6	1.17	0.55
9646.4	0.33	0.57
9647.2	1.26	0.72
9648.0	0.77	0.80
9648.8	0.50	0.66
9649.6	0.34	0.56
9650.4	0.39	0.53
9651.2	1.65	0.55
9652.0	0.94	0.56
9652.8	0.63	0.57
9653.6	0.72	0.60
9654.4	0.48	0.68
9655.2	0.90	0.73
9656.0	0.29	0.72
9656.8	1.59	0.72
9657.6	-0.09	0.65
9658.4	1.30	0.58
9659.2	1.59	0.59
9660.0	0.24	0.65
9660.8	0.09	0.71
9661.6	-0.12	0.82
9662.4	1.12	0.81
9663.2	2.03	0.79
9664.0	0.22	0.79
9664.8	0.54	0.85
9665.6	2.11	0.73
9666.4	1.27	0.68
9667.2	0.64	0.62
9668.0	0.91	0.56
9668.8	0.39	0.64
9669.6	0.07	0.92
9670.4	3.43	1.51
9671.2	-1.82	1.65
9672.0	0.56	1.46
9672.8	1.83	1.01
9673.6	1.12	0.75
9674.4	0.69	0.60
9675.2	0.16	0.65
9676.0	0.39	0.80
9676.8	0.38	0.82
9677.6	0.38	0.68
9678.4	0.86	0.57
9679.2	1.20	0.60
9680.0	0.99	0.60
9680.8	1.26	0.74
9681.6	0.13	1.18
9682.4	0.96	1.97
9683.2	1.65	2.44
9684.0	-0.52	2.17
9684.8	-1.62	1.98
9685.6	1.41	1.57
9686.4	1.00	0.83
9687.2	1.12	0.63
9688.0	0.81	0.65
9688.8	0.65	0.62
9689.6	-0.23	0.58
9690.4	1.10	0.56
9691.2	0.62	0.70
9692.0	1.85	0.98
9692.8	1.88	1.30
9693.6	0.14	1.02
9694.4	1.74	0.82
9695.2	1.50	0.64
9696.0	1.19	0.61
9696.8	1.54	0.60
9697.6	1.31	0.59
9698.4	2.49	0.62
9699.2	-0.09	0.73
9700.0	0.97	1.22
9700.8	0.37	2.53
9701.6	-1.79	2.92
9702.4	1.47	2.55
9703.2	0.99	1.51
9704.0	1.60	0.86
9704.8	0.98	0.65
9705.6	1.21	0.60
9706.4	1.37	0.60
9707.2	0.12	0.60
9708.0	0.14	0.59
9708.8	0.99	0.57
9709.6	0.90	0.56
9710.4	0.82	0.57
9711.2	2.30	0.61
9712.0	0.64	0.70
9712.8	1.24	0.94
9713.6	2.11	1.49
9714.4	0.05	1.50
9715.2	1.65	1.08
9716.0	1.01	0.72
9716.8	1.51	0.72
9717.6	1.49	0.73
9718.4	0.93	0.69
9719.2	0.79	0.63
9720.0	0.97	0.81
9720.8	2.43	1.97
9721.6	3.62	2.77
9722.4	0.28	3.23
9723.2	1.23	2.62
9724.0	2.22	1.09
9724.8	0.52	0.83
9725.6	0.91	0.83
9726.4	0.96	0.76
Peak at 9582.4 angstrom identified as [N II]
